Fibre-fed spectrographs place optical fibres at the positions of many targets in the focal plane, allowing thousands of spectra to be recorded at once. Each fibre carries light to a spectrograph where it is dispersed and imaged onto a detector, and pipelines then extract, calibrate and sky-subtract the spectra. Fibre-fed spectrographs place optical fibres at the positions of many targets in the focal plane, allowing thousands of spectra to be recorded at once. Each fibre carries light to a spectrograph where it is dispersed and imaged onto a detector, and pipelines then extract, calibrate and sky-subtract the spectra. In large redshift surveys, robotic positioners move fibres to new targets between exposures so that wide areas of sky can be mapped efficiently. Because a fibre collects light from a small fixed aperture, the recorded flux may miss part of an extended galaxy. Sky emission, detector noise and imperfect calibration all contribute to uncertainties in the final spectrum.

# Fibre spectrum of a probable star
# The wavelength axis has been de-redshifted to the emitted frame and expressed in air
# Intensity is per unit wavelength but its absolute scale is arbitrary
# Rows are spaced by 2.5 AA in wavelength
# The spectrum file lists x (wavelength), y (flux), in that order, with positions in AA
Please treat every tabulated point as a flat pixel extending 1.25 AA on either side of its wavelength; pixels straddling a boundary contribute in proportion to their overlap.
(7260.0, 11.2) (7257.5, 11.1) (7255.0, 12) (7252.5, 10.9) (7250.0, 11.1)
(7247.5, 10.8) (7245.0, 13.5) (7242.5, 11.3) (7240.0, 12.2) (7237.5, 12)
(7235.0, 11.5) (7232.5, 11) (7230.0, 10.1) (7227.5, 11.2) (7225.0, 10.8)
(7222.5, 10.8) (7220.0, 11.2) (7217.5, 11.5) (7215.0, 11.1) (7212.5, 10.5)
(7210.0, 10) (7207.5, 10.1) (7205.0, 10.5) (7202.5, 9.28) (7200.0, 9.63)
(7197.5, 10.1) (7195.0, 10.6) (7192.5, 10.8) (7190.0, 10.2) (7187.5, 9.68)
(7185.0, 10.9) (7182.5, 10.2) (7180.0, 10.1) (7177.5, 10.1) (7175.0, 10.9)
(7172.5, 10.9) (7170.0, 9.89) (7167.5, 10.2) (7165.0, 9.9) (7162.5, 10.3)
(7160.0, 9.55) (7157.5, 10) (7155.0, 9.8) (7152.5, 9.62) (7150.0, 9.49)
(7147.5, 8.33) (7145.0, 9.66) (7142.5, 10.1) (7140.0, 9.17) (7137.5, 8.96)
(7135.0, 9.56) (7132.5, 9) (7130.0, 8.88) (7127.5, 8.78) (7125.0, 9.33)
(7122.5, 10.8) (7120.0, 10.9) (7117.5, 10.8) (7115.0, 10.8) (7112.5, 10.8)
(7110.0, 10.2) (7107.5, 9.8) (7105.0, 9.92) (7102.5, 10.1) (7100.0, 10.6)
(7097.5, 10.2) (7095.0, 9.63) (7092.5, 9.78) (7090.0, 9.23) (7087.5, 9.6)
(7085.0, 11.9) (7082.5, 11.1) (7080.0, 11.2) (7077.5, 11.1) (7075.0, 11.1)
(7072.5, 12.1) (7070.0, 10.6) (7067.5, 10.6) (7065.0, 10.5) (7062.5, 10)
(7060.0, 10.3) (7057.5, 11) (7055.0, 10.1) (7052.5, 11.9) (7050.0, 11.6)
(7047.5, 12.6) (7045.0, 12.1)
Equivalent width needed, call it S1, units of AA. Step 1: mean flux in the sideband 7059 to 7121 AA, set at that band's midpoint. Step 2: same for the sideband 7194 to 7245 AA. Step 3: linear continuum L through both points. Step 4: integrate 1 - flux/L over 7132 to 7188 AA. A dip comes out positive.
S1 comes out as 4.4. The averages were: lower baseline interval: 10.5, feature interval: 9.85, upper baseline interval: 10.8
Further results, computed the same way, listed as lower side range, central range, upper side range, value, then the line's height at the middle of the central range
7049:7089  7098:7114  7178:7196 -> 0.7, 10.7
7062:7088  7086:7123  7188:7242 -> 2.3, 10.9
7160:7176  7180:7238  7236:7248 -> 3.5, 11.2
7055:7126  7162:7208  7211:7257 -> 3.3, 11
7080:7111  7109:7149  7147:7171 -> 0.9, 9.97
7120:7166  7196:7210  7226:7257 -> 1.0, 10.7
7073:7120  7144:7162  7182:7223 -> 1.6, 10.4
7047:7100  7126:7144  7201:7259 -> 2.7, 10.9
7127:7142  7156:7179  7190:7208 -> -1.3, 9.65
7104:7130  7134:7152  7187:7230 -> 1.6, 10.2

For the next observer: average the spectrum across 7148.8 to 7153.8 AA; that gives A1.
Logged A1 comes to 9.56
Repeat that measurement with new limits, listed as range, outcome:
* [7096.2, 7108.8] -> 10.1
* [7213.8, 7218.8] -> 11.3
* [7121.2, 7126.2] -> 10.1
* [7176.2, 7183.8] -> 10.1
